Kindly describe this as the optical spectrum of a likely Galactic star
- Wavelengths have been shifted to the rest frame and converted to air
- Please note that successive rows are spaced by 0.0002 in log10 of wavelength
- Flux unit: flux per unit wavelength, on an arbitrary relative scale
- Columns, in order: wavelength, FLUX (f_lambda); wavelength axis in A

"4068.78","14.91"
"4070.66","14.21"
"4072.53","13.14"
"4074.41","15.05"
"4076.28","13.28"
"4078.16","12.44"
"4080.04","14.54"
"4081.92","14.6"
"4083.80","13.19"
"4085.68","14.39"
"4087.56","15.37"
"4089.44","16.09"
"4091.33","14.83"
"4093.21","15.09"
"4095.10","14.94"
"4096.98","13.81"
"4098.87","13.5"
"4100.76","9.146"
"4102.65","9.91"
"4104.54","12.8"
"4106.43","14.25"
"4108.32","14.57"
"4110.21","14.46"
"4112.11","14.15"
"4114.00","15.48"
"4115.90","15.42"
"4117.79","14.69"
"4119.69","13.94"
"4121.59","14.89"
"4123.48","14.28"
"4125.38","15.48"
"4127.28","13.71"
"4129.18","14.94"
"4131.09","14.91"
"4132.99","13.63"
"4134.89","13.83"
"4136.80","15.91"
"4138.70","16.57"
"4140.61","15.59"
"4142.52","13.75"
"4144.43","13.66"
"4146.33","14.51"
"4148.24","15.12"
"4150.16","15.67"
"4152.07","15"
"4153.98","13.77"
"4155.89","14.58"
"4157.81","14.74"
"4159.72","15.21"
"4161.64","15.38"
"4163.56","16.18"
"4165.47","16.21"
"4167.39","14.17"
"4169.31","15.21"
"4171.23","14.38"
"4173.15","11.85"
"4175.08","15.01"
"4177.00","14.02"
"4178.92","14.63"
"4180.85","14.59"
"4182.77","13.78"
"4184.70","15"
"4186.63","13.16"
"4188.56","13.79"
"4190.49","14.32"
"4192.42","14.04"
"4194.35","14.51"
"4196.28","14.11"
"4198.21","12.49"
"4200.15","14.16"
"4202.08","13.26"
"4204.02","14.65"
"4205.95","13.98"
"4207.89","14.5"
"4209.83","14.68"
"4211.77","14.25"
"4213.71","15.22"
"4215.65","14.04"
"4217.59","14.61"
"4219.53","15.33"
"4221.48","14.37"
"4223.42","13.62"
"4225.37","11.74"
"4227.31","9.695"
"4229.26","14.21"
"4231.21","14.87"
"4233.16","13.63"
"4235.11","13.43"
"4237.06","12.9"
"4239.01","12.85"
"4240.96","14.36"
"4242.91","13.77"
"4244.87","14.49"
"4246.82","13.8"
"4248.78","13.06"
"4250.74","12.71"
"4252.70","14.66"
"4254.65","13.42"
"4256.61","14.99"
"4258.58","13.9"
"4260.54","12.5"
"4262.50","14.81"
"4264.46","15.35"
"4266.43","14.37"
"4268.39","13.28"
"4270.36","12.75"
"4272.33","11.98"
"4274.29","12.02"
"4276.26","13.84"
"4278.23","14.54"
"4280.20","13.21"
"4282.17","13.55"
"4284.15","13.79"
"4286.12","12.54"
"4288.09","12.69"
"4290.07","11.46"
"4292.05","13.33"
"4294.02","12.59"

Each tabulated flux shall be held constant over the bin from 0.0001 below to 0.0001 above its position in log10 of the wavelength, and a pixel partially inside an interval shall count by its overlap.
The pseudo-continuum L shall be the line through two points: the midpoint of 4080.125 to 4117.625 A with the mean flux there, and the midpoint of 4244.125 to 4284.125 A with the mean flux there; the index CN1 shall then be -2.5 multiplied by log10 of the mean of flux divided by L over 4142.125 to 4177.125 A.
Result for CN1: -0.06 mag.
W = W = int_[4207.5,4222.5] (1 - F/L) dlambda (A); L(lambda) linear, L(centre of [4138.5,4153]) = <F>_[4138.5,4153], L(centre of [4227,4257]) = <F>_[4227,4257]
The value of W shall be -0.7 A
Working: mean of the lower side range 14.9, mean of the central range 14.6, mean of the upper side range 13.6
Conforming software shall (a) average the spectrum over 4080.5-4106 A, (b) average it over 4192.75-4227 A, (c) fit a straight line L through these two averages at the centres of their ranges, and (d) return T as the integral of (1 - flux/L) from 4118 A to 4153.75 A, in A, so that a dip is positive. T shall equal -2.4 A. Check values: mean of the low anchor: 13.7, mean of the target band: 14.7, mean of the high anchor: 14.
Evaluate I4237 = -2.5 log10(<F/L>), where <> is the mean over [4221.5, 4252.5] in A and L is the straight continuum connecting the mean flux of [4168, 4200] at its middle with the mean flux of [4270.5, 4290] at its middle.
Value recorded 0.01 mag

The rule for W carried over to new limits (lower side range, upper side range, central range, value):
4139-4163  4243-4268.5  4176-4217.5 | 0.8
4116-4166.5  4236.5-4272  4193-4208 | 0.4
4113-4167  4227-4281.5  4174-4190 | 0.2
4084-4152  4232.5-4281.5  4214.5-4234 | 0.3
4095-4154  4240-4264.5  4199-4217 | -0.3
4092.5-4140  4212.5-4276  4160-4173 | -1.0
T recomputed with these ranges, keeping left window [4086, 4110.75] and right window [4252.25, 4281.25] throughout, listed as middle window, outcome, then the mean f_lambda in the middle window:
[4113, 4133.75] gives -1.4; 14.7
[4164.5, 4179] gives -0.7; 14.4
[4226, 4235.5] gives 0.4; 13.1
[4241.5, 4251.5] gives 0.1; 13.6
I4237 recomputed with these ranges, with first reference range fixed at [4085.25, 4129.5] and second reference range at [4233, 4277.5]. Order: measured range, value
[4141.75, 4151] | -0.040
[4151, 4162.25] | -0.060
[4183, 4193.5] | -0.014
